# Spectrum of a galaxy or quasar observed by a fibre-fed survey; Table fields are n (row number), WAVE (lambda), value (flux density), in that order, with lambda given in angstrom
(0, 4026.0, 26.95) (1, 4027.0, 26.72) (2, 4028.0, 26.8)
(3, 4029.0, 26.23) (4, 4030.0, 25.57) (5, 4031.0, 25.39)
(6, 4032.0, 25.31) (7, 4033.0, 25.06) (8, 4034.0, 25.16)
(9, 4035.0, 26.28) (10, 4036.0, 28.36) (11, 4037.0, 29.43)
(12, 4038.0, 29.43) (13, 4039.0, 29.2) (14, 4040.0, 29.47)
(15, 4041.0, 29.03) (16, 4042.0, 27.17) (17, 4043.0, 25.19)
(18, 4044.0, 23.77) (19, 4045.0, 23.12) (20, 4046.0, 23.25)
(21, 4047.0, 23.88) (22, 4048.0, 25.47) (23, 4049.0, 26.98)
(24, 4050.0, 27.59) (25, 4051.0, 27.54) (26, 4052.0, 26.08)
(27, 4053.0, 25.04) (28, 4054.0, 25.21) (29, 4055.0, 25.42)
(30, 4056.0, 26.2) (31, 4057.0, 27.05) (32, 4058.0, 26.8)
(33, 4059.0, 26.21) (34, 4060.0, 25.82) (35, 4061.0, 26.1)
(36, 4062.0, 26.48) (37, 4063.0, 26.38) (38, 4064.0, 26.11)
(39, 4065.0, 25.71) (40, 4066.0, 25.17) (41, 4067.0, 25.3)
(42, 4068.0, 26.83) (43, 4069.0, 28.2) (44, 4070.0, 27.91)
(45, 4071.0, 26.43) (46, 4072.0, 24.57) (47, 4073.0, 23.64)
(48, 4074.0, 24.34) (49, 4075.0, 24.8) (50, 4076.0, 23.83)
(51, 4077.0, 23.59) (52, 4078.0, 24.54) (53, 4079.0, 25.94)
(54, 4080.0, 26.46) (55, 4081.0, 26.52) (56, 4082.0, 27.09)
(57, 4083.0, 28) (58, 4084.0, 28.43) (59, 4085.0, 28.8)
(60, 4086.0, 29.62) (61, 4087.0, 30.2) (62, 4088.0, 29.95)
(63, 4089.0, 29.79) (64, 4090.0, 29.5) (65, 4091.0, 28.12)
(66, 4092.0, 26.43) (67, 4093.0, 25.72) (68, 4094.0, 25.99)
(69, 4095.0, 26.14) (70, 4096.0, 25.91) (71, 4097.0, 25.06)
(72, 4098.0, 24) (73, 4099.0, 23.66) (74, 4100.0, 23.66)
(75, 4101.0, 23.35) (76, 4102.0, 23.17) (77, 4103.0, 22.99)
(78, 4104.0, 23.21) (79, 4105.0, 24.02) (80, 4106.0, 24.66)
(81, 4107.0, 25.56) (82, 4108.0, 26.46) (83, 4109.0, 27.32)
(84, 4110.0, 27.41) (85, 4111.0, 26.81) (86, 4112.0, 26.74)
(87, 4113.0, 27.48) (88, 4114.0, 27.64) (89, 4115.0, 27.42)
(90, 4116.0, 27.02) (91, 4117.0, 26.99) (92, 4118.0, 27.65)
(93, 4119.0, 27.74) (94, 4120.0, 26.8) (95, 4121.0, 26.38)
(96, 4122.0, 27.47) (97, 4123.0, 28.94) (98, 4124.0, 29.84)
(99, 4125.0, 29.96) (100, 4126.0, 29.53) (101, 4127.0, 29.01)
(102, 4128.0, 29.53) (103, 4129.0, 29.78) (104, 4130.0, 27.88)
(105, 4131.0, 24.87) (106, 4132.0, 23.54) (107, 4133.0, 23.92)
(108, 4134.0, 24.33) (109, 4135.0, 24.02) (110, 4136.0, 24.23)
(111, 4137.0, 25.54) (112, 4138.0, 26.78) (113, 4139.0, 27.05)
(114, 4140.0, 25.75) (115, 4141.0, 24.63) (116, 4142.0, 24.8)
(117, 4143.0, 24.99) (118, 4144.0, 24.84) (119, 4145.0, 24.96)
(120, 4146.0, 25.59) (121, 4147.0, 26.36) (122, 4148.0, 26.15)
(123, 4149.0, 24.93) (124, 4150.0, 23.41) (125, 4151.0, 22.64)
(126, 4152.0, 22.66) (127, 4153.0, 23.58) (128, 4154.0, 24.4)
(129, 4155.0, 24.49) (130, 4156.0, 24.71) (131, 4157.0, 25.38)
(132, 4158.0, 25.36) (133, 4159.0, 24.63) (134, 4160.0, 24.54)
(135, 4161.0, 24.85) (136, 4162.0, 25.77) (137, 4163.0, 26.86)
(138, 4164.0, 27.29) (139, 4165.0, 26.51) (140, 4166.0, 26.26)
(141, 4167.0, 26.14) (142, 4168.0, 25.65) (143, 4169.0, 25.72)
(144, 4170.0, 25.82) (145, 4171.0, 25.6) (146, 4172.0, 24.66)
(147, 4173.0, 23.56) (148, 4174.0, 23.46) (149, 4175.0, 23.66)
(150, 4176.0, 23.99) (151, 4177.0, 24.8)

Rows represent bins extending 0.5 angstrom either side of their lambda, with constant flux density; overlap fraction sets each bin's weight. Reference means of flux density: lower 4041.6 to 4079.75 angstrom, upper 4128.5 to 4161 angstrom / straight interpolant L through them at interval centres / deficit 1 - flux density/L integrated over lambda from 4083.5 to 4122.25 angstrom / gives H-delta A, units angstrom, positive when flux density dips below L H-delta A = -1.86 angstrom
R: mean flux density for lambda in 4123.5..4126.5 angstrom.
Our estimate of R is 29.8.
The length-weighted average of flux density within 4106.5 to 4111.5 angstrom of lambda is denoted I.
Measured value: 26.7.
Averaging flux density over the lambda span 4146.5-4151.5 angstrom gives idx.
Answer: 24.7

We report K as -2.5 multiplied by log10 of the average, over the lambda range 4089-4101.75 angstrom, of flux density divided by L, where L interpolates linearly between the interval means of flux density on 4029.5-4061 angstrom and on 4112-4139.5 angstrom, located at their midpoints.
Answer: 0.04 mag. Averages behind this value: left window 26.3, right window 27.1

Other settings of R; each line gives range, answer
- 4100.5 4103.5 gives 23.2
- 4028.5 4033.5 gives 25.5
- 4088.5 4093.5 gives 27.9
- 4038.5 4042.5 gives 28.7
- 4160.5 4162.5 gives 25.3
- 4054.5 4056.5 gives 25.8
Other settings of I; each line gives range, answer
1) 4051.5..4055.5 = 25.4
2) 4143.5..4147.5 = 25.4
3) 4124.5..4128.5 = 29.5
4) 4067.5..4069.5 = 27.5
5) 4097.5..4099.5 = 23.8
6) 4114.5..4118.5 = 27.3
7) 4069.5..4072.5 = 26.3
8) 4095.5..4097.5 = 25.5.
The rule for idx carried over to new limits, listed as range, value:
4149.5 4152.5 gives 22.9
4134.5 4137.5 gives 24.6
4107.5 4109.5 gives 26.9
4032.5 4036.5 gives 26.2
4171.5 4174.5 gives 23.9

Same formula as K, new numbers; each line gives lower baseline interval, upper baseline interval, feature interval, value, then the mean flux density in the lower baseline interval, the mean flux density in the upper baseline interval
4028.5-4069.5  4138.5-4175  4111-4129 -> -0.10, 26.3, 25.1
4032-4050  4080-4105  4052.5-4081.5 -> 0.03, 26.5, 26.4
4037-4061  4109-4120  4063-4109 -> 0.04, 26.4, 27.3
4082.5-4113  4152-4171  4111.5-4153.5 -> -0.02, 26.4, 25.4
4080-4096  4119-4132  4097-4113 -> 0.13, 27.9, 28.1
